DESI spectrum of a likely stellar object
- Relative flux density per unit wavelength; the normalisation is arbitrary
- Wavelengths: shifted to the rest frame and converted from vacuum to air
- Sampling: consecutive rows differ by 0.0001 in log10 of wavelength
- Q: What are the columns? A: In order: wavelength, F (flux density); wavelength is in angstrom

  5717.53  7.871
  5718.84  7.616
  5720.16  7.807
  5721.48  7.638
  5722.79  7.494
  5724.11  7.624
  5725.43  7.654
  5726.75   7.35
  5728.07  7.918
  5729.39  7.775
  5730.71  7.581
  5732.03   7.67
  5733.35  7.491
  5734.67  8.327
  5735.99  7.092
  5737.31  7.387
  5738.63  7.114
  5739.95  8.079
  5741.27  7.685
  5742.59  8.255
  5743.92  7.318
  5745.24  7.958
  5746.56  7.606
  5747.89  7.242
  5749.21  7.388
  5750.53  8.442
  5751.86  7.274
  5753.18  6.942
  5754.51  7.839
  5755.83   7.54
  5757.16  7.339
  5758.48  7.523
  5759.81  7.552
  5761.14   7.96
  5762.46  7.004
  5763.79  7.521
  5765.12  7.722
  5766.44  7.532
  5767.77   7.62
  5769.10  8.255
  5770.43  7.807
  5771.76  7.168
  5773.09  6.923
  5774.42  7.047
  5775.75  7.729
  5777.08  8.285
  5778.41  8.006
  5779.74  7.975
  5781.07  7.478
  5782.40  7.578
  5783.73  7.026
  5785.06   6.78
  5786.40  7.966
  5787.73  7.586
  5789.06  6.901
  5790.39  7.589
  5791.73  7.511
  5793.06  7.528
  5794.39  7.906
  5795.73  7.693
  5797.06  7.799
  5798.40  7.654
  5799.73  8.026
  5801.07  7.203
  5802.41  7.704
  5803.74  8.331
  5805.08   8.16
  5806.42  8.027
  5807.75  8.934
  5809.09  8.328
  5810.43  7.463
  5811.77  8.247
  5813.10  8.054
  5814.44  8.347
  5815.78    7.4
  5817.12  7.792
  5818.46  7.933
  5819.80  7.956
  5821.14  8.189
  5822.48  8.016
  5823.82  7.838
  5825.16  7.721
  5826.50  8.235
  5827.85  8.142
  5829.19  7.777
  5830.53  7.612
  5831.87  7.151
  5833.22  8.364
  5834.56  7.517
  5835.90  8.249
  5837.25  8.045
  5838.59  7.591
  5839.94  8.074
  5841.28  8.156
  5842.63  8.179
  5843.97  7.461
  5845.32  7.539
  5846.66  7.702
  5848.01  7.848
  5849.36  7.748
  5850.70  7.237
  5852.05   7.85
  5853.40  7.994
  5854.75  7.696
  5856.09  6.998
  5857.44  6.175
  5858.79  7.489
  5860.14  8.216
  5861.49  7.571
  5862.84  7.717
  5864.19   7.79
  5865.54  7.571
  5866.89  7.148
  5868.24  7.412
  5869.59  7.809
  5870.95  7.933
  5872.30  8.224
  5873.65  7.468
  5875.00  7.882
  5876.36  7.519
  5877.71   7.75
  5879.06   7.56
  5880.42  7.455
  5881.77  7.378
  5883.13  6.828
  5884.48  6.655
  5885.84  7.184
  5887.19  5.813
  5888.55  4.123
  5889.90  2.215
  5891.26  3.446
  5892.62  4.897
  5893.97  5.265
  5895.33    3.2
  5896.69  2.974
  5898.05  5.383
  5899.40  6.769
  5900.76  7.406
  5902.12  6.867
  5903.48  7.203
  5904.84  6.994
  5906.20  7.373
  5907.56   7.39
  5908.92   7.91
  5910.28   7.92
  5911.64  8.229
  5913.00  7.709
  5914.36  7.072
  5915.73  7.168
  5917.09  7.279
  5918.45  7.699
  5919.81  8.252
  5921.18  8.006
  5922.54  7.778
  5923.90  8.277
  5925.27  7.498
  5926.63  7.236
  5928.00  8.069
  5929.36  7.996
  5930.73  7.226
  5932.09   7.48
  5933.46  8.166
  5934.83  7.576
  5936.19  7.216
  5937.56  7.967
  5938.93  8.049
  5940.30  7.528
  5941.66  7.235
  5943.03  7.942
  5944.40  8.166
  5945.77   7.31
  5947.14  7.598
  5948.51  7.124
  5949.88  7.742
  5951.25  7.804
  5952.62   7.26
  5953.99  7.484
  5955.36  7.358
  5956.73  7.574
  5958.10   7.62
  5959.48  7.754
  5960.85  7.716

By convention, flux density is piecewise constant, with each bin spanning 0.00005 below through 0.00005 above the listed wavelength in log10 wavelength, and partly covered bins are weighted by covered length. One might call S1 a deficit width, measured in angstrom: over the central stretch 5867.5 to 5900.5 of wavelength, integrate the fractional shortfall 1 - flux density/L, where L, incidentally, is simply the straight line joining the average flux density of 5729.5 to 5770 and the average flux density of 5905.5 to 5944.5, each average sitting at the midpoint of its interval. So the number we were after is 6.2 angstrom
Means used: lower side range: 7.61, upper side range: 7.7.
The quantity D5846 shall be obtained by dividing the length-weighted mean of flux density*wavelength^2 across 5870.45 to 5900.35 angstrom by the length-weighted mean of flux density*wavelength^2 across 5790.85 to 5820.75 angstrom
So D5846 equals 0.79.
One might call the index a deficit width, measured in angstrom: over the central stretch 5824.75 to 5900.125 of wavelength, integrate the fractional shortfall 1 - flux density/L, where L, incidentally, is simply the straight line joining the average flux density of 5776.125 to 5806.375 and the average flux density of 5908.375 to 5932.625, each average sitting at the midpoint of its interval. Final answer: 6.2 angstrom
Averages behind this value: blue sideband 7.68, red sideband 7.71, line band 7.06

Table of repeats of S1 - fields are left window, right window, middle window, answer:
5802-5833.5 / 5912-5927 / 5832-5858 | 0.65 angstrom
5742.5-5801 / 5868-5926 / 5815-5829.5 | -1.29 angstrom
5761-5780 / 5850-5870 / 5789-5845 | -2.38 angstrom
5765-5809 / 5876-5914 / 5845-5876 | -3.87 angstrom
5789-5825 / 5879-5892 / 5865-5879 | -3.50 angstrom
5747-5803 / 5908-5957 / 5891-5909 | 4.04 angstrom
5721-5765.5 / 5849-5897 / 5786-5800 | -0.70 angstrom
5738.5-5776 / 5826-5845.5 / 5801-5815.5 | -0.60 angstrom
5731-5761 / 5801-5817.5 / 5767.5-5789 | 0.72 angstrom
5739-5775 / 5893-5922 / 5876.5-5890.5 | 1.21 angstrom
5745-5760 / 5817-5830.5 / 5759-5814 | 0.27 angstrom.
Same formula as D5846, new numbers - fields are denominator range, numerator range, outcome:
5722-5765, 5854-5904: 0.91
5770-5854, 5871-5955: 0.94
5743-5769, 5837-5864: 1.05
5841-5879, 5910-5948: 1.03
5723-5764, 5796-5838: 1.07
